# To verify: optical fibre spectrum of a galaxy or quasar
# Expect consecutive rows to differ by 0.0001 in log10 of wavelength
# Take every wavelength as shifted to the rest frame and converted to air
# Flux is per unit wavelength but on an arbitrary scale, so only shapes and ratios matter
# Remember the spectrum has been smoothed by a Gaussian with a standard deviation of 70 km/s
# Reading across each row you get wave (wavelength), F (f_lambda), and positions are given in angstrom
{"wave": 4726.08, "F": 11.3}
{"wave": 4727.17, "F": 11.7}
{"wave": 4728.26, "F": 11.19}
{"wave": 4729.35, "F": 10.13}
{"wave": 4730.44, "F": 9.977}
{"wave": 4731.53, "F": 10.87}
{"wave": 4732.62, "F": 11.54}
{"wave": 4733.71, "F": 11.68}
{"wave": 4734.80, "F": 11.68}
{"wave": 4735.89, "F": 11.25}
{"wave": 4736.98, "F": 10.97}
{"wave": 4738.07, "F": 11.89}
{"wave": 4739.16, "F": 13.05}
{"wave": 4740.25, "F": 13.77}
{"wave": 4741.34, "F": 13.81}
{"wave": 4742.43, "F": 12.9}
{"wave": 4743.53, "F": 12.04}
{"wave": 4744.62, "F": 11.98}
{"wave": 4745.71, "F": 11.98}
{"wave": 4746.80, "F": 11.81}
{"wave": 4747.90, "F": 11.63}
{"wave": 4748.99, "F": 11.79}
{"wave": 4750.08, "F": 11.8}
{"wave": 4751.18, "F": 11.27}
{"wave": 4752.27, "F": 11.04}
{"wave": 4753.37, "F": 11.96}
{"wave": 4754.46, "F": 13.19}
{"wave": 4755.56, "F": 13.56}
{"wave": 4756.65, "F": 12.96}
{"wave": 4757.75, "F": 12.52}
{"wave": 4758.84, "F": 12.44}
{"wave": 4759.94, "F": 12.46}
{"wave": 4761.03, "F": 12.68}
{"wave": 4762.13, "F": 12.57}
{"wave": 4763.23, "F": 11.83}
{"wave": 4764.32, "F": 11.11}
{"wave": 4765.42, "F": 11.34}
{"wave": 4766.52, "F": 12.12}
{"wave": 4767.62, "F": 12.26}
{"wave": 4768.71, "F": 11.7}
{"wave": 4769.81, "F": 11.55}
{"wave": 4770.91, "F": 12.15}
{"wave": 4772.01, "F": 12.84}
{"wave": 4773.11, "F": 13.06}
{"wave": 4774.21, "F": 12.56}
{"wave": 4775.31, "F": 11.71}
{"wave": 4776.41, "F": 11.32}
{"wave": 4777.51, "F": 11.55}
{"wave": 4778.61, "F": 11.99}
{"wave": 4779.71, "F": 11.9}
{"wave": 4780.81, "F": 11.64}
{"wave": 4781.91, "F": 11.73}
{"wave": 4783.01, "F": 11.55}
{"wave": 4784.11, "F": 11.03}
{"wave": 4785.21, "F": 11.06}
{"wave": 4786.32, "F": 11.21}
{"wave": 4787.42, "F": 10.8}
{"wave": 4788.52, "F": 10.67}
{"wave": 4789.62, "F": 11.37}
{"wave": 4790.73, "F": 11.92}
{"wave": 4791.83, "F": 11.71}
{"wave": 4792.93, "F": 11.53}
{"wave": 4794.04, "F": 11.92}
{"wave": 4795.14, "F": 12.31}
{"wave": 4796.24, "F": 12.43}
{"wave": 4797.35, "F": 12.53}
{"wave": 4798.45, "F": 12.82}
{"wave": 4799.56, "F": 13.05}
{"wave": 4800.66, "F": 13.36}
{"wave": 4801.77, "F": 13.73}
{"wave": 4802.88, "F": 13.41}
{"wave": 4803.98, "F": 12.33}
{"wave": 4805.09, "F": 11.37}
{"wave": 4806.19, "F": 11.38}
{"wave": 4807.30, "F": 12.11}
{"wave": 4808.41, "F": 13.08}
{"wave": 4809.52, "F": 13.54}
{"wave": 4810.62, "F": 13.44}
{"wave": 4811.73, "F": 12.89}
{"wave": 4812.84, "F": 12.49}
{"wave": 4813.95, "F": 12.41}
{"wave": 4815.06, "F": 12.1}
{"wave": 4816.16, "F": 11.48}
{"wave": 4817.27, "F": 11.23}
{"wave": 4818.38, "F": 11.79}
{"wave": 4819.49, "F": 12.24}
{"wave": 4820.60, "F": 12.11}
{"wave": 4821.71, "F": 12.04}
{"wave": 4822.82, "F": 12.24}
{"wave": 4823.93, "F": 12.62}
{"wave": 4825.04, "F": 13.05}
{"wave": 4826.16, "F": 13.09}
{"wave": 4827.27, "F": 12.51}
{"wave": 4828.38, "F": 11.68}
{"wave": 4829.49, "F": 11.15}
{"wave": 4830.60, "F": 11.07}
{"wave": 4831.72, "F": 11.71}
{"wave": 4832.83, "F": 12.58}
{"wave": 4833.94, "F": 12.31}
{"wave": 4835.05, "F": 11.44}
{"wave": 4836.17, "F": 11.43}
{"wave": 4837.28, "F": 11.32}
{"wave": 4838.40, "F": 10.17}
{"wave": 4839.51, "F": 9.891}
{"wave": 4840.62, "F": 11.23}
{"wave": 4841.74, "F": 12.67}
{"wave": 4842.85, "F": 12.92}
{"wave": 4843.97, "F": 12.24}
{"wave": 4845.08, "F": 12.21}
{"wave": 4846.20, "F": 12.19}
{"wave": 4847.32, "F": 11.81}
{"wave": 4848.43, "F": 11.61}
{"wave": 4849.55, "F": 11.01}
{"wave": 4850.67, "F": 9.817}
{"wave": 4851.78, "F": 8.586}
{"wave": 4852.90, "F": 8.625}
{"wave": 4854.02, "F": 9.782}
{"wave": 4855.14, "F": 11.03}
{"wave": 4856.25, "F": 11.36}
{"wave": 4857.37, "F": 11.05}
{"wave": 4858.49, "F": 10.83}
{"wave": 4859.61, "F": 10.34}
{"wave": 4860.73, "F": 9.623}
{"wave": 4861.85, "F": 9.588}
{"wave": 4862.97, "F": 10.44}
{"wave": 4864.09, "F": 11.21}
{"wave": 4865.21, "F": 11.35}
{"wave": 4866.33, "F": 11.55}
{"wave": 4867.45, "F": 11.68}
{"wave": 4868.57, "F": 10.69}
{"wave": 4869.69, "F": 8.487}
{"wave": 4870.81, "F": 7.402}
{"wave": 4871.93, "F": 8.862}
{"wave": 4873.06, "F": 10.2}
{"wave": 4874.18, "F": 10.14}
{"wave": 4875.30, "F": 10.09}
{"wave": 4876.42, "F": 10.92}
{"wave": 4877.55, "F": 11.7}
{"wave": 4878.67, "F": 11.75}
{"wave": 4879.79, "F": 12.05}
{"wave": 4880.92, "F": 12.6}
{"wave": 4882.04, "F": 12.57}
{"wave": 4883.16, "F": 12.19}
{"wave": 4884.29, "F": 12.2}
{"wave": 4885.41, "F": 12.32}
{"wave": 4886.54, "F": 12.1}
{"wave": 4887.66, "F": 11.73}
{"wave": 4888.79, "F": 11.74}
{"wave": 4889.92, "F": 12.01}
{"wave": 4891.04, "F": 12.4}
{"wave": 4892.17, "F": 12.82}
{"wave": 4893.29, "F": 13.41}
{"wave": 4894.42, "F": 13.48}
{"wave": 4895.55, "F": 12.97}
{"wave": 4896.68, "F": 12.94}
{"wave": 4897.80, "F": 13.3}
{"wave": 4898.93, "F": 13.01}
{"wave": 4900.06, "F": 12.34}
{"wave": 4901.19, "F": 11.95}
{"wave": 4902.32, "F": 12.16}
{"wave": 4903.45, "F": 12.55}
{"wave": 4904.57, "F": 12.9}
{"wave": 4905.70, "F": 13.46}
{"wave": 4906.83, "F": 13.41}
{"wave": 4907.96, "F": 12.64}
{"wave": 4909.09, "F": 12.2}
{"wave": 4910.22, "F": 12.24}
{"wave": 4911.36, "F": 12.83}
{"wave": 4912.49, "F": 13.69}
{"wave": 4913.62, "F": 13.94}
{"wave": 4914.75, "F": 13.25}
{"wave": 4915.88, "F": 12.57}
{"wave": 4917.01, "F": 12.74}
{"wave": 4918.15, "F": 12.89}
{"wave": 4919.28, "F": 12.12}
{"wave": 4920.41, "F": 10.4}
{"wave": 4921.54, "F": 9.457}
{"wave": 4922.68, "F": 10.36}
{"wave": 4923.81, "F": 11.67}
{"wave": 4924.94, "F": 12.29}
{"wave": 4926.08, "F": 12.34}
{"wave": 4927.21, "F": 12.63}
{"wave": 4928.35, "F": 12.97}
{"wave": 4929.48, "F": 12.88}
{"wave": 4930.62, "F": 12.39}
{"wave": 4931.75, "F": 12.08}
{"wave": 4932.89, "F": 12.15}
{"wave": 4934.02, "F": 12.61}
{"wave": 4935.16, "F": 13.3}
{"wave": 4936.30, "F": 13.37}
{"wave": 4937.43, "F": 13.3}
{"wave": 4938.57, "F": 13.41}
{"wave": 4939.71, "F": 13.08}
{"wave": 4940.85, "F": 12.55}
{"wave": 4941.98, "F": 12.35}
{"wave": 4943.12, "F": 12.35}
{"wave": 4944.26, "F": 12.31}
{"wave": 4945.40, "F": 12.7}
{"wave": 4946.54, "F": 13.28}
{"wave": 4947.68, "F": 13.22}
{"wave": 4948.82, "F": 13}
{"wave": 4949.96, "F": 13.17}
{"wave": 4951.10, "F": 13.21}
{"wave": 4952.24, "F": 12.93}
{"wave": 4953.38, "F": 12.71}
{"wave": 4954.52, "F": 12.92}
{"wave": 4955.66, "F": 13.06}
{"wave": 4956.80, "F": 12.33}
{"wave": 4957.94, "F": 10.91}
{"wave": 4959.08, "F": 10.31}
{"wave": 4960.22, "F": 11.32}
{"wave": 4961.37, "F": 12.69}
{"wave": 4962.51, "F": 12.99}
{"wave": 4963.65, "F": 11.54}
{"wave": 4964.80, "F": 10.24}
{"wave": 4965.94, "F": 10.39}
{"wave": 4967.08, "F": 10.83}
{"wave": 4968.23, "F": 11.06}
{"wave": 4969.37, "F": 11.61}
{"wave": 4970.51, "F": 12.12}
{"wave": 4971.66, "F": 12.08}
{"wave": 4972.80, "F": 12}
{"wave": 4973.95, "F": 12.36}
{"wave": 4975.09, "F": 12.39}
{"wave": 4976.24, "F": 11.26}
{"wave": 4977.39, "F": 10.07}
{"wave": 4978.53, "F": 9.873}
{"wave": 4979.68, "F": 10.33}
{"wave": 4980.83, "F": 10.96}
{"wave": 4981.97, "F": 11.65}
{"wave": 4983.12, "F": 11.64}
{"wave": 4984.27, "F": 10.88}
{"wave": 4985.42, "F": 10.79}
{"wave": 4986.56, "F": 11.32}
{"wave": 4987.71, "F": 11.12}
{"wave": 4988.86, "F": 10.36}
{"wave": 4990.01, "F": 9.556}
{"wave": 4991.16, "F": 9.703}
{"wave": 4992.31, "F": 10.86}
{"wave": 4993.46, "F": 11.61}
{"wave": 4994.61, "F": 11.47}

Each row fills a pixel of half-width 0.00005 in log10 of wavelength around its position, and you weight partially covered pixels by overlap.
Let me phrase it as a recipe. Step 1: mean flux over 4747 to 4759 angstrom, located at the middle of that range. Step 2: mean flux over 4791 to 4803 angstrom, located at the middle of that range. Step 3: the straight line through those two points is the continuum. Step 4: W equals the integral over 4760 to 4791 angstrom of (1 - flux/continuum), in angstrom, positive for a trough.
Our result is 1.5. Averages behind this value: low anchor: 12.2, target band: 11.8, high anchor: 12.6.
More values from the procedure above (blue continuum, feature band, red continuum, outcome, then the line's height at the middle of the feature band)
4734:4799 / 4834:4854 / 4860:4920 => 1.4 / 11.9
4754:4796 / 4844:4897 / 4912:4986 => 3.7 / 12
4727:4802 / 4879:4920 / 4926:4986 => -2.0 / 12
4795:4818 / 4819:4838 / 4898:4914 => 0.9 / 12.6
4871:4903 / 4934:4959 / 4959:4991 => -2.9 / 11.4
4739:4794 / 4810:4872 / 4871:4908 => 3.8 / 12.1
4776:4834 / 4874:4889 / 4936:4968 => 0.6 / 12.2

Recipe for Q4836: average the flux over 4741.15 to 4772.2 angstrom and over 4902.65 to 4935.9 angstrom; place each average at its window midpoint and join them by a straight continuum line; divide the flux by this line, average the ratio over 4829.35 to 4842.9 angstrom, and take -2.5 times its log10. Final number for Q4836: 0.07 mag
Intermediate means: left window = 12.2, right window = 12.4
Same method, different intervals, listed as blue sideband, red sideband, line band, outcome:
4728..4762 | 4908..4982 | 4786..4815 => -0.02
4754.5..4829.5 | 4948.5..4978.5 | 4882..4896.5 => -0.04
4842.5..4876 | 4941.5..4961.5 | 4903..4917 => -0.12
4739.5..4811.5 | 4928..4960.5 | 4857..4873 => 0.21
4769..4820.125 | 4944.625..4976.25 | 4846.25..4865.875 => 0.15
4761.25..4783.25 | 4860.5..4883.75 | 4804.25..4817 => -0.08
